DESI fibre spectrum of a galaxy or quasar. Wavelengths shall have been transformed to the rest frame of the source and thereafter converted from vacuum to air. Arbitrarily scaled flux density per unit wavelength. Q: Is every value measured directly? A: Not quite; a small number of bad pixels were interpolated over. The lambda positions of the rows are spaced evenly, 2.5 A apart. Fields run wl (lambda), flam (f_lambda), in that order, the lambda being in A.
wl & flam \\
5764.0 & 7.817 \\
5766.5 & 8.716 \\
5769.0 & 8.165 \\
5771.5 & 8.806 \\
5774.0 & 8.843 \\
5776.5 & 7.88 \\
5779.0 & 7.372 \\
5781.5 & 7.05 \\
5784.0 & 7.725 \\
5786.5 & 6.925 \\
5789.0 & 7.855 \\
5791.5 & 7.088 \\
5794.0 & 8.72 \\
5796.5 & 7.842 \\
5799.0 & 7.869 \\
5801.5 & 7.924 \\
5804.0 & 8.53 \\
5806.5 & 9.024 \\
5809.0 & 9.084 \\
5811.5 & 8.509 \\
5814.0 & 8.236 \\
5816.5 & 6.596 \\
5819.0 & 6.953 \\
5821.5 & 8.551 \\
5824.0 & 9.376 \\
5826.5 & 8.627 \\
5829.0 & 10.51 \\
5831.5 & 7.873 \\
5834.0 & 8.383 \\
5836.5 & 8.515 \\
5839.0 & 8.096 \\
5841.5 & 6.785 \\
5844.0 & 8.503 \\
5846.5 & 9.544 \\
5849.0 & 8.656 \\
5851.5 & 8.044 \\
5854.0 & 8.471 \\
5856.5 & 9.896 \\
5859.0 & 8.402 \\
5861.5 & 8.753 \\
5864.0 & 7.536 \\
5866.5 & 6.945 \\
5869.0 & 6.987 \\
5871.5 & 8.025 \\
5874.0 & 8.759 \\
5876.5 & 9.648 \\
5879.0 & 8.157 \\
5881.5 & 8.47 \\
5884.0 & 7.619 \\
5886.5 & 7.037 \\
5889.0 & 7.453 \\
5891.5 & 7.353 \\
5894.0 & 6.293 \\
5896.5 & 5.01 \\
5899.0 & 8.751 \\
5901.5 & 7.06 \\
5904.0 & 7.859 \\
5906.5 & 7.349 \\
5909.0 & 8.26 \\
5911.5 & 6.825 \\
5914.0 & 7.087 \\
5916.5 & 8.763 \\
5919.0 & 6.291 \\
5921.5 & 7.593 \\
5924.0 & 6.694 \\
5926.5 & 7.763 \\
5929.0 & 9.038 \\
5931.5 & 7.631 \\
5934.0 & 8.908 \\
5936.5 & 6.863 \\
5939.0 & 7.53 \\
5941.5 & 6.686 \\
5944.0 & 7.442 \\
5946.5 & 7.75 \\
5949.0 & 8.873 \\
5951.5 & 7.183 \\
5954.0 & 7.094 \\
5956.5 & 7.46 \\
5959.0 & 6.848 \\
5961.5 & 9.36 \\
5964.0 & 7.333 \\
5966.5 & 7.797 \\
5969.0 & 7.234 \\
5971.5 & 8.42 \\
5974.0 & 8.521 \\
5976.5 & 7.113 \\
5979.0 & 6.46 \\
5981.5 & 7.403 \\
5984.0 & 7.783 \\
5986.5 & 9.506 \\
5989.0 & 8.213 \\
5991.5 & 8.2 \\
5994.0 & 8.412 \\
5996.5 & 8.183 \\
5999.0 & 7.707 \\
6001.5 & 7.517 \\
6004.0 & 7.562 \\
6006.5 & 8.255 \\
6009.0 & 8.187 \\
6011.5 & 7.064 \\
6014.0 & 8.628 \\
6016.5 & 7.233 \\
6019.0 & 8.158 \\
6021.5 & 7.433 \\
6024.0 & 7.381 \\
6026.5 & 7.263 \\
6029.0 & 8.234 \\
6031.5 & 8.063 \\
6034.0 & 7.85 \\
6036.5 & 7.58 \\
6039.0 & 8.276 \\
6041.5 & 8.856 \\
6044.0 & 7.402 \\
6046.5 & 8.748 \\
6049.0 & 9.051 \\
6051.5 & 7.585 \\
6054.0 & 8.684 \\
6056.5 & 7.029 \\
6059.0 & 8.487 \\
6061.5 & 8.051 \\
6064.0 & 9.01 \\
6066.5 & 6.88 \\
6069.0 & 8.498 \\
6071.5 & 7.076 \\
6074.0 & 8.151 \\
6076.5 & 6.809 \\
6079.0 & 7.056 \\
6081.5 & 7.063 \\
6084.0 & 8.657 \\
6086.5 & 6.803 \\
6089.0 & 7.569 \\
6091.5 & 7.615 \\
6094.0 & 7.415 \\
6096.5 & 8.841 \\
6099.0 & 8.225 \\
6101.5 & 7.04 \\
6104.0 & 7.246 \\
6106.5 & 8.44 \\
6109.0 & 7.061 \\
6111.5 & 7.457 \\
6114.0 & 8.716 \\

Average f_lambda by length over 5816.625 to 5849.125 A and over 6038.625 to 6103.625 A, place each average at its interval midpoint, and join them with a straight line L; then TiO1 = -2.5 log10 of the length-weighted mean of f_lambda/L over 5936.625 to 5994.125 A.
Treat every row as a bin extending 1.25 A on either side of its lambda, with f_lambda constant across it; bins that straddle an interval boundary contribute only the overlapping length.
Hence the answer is 0.05 mag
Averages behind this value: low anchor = 8.42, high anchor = 7.87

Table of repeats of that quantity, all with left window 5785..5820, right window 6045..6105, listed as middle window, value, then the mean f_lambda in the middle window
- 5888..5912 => 0.10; 7.23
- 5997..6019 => 0.01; 7.81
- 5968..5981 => 0.04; 7.55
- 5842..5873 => -0.05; 8.28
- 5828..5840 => -0.09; 8.65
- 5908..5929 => 0.06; 7.5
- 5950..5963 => 0.04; 7.61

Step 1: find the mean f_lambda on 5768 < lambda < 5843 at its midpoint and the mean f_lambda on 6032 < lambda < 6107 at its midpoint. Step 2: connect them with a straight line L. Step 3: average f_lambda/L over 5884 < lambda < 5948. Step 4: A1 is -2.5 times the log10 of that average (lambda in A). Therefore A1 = 0.084 mag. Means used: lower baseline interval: 8.12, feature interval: 7.42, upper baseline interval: 7.86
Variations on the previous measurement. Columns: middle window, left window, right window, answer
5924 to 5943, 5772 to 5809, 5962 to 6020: 0.029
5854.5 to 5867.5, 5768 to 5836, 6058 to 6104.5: -0.036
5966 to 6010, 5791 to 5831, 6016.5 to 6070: 0.023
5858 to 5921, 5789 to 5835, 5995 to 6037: 0.067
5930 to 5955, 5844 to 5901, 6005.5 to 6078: 0.048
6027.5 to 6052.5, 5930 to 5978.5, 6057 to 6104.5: -0.064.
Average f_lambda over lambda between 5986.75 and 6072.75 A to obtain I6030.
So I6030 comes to 7.98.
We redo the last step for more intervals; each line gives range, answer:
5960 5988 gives 7.9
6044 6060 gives 8.19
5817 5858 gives 8.51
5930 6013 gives 7.78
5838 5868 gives 8.29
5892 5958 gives 7.46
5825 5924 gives 7.94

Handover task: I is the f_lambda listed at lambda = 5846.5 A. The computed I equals 9.544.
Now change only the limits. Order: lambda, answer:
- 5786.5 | 6.925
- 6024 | 7.381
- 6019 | 8.158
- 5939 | 7.53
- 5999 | 7.707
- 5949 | 8.873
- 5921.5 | 7.593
